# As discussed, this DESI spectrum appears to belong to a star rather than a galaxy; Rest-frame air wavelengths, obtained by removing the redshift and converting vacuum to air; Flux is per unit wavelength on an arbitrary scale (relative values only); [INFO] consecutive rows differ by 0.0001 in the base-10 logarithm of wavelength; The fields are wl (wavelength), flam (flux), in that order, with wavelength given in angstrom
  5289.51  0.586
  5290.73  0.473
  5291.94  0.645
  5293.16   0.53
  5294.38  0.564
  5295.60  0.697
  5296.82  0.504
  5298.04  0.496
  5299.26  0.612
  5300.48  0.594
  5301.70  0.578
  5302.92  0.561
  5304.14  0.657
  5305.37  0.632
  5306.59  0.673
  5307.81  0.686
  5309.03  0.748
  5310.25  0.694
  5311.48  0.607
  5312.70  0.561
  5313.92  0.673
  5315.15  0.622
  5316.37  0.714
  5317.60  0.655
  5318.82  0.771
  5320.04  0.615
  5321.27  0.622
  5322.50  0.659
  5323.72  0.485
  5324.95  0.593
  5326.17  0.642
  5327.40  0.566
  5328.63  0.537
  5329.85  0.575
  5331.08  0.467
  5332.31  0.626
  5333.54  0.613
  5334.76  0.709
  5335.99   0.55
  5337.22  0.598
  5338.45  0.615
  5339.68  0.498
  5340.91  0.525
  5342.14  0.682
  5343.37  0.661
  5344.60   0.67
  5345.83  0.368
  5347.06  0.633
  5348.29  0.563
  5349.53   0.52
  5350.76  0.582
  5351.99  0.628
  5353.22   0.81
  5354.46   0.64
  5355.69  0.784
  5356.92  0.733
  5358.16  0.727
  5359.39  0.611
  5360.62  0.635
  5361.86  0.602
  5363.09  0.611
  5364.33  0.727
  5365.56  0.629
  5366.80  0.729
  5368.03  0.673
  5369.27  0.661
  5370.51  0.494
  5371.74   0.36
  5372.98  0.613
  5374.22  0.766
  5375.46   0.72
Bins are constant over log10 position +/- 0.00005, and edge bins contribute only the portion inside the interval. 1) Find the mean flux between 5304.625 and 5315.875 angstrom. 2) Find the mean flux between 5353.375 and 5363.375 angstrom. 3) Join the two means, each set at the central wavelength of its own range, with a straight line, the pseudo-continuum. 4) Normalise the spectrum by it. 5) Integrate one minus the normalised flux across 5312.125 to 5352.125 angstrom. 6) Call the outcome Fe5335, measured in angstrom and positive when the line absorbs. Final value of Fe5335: 3.92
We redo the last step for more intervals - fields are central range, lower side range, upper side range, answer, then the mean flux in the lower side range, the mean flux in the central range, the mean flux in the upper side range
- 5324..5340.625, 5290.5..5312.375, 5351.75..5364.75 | 1.77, 0.61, 0.581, 0.683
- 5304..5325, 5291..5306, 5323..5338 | -2.35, 0.587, 0.649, 0.581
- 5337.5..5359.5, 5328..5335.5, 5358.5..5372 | -0.73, 0.587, 0.625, 0.621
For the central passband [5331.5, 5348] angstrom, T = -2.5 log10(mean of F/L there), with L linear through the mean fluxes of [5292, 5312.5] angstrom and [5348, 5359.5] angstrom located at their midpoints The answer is 0.10 mag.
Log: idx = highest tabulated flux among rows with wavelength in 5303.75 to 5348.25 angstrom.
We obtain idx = 0.771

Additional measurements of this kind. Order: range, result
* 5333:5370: 0.81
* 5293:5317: 0.748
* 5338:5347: 0.682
